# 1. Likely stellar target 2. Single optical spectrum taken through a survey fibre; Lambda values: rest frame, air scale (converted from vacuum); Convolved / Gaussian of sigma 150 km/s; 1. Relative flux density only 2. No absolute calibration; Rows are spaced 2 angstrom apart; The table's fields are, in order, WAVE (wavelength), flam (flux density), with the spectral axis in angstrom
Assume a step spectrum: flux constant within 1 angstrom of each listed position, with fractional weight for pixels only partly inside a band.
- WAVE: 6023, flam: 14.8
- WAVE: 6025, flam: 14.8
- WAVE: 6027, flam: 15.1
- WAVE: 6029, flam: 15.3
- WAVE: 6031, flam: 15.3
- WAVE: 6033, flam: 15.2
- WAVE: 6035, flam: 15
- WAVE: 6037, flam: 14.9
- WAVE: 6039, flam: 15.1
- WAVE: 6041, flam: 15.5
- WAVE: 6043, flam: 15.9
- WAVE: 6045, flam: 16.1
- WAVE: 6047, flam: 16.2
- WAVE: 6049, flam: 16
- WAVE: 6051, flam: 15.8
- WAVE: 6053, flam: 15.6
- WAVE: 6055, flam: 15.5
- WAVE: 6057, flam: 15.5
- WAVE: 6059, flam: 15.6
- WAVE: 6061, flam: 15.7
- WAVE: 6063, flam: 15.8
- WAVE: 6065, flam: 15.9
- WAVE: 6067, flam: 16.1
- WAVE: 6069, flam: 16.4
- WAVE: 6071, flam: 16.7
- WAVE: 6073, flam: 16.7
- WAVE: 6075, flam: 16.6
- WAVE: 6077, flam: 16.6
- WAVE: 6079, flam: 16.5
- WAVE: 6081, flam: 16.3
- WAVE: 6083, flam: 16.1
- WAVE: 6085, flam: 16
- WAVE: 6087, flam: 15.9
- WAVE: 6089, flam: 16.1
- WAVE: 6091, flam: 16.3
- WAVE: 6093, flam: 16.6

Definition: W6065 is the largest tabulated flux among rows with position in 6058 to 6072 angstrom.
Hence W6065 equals 16.7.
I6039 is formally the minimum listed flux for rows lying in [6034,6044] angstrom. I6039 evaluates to 14.9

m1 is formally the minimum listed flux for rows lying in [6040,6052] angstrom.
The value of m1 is 15.5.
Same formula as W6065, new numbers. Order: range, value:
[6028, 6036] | 15.3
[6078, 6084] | 16.5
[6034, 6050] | 16.2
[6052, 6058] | 15.6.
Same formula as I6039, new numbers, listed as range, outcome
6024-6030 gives 14.8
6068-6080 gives 16.4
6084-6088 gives 15.9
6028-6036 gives 15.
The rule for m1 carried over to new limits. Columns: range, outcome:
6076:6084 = 16.1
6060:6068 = 15.7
